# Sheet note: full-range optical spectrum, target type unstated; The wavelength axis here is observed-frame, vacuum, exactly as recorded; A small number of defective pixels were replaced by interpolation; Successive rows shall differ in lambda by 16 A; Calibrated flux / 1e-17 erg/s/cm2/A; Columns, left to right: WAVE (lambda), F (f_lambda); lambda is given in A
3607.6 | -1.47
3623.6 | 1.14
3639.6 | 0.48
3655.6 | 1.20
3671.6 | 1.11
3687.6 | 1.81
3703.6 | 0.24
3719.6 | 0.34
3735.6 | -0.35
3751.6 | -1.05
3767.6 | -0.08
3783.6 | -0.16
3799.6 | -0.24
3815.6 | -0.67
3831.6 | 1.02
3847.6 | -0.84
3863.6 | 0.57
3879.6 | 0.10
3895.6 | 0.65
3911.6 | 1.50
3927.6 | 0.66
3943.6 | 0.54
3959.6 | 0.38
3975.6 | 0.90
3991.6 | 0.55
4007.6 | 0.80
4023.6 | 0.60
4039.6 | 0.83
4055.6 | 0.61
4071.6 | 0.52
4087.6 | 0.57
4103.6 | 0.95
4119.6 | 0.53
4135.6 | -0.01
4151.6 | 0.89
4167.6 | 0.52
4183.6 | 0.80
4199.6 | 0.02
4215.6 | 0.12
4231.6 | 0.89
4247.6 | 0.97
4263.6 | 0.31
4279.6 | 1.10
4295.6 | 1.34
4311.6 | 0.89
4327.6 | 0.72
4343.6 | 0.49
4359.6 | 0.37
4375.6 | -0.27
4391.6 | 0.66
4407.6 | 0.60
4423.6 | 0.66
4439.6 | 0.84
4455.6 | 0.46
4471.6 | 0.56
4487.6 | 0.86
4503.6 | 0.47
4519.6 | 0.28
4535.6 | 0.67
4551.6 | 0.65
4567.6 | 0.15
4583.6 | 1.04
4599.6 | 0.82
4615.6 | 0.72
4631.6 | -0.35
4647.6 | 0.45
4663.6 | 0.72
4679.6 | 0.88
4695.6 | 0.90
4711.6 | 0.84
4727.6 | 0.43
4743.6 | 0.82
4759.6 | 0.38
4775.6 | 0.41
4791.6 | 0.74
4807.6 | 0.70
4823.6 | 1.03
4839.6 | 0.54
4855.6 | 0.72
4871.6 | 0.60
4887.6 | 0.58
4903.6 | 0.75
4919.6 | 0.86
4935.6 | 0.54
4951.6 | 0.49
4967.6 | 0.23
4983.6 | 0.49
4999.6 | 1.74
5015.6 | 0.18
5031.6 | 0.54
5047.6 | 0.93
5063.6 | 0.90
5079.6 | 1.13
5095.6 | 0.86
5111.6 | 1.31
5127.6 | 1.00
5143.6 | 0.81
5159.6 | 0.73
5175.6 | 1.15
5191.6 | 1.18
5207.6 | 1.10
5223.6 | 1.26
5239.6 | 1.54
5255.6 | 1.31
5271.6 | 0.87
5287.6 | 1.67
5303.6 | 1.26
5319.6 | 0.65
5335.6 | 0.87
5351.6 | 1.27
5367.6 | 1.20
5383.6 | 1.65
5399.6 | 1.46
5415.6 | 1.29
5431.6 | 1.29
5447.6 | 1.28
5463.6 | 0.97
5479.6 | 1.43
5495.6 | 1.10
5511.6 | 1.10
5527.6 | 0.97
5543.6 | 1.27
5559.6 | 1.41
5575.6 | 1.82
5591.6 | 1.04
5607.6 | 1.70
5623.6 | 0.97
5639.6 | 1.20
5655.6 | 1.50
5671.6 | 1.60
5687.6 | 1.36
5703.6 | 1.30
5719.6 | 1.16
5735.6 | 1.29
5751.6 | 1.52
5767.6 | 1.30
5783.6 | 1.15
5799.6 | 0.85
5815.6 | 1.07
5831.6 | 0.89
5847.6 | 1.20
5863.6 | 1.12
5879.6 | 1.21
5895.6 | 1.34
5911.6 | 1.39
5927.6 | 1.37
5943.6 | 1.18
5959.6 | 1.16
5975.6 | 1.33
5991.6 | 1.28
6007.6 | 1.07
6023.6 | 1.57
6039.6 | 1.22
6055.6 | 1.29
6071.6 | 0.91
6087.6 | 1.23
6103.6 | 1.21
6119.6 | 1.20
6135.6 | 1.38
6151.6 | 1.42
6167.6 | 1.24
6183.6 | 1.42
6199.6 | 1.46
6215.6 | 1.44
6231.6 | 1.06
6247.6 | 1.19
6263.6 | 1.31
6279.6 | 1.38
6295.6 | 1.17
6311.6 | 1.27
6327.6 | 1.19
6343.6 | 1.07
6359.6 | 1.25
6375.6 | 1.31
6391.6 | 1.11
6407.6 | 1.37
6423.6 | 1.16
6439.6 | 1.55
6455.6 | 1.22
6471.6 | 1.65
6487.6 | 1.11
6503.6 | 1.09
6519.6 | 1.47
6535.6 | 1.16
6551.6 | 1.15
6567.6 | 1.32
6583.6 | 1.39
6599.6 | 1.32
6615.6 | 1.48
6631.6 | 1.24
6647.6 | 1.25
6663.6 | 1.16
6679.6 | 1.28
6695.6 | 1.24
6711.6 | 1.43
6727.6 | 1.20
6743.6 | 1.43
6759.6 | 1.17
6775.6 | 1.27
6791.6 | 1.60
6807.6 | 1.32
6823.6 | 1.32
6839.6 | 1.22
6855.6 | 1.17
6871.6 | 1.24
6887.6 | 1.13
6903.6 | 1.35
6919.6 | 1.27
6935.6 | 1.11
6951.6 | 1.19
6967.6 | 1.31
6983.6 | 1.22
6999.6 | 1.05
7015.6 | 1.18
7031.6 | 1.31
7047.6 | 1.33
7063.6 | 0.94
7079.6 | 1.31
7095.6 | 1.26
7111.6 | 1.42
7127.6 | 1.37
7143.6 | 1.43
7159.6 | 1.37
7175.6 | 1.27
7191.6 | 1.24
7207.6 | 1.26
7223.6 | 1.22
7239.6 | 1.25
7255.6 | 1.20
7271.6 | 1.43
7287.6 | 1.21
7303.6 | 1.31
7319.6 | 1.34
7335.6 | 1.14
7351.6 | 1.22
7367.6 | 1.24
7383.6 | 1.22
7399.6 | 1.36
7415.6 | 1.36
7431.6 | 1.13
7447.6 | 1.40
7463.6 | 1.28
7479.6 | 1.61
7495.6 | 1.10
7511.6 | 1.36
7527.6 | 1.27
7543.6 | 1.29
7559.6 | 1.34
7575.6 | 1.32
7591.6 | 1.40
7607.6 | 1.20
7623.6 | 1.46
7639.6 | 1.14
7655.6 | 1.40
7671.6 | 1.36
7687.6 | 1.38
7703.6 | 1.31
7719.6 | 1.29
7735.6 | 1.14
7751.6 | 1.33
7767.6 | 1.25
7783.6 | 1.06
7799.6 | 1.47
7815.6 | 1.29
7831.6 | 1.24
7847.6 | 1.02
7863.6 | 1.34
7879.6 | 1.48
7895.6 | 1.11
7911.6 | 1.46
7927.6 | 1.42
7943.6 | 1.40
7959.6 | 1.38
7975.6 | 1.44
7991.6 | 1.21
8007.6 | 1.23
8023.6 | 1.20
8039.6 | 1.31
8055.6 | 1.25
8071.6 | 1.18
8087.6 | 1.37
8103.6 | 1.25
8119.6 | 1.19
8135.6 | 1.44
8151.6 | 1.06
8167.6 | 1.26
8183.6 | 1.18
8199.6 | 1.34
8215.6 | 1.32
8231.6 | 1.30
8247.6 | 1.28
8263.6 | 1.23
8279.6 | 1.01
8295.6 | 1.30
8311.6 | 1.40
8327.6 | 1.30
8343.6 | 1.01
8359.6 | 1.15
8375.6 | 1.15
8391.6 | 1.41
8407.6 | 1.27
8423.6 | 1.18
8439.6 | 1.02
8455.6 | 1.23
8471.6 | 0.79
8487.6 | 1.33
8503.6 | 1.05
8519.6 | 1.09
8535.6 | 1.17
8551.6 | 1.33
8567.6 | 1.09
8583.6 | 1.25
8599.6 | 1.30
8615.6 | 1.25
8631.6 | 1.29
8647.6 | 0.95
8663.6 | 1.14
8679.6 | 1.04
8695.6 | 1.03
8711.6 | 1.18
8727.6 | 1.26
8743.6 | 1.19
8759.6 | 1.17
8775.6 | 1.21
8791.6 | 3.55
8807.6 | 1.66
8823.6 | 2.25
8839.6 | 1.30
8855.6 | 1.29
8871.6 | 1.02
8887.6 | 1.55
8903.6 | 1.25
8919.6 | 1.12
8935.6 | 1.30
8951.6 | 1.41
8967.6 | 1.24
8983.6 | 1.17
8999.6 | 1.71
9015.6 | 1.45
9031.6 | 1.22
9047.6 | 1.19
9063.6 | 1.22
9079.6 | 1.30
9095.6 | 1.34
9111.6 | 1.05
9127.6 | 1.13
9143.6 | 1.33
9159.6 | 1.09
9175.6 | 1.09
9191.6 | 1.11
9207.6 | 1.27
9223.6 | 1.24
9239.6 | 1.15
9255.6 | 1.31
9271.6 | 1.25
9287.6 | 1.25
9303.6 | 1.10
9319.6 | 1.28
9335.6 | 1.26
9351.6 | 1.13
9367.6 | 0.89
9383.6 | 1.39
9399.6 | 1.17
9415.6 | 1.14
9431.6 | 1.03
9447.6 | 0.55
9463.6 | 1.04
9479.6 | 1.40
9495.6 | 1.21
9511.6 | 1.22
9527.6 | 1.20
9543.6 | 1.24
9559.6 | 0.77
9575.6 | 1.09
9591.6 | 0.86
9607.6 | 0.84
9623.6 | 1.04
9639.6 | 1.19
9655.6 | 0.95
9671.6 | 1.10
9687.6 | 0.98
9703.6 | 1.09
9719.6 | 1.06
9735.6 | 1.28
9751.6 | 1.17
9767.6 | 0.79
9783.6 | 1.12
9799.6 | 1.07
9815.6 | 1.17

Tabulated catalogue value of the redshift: 0.34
